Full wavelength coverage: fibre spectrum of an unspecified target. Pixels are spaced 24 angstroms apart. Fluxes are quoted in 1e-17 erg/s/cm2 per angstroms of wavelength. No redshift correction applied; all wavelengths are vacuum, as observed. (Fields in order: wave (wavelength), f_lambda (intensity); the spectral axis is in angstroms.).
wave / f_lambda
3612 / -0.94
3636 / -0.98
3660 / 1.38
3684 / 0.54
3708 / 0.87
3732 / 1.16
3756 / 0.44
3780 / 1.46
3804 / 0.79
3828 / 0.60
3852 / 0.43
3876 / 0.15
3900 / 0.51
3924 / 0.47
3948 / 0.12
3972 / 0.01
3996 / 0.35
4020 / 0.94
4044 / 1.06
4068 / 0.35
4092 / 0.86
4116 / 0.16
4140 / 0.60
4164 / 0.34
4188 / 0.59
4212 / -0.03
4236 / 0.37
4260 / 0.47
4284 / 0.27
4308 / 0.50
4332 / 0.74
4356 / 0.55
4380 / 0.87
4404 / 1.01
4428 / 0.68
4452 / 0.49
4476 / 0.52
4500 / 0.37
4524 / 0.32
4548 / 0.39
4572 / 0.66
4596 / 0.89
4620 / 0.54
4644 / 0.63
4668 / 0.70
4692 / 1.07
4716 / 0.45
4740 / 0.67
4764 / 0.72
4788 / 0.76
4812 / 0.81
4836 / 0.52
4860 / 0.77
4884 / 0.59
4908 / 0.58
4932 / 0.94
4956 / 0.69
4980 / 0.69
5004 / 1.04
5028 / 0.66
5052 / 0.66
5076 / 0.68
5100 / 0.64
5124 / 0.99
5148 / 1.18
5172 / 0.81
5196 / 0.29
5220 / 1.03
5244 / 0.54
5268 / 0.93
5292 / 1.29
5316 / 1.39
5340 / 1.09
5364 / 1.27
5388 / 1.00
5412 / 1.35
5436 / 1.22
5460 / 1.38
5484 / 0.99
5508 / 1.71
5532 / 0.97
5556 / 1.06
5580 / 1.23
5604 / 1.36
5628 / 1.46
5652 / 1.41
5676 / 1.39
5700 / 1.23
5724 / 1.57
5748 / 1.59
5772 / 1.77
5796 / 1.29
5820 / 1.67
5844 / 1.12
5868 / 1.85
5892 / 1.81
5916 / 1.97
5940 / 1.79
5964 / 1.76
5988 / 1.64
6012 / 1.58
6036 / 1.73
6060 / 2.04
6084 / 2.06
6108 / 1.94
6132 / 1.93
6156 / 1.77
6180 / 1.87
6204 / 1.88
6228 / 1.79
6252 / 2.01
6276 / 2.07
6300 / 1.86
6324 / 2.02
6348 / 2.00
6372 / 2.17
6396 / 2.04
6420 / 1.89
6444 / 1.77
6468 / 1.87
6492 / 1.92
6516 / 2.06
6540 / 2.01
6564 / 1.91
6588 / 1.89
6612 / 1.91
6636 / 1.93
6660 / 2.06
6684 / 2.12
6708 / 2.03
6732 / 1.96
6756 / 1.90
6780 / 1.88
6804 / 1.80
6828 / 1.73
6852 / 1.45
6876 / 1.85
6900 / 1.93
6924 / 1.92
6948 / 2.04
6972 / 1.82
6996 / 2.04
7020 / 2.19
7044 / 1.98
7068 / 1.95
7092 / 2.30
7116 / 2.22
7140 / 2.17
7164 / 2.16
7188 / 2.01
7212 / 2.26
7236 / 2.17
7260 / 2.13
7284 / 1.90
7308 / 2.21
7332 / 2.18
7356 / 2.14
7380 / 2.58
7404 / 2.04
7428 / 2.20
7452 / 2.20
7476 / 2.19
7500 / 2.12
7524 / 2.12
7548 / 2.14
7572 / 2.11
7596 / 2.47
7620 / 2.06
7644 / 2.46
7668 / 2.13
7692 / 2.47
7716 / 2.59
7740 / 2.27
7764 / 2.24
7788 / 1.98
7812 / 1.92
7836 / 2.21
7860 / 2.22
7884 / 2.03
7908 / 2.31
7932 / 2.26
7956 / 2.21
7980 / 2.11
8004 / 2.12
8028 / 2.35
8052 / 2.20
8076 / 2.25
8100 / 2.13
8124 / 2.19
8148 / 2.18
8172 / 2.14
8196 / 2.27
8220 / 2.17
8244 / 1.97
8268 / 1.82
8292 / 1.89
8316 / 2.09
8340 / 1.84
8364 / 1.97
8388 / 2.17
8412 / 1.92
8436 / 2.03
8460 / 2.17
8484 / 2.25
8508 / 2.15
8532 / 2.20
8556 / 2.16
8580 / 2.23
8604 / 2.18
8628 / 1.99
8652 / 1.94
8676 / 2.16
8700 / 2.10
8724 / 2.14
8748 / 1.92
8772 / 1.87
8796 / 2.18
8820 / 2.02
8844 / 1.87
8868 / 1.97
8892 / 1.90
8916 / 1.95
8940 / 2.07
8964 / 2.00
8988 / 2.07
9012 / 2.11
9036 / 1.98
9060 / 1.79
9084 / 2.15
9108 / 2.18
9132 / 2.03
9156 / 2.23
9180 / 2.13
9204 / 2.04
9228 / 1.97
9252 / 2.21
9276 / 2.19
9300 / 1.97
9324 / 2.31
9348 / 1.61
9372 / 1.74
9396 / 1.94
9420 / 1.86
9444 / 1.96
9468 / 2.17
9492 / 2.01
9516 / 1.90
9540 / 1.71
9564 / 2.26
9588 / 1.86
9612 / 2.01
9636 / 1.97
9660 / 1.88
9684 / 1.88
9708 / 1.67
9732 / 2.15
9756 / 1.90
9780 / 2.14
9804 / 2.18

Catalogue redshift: 0.323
